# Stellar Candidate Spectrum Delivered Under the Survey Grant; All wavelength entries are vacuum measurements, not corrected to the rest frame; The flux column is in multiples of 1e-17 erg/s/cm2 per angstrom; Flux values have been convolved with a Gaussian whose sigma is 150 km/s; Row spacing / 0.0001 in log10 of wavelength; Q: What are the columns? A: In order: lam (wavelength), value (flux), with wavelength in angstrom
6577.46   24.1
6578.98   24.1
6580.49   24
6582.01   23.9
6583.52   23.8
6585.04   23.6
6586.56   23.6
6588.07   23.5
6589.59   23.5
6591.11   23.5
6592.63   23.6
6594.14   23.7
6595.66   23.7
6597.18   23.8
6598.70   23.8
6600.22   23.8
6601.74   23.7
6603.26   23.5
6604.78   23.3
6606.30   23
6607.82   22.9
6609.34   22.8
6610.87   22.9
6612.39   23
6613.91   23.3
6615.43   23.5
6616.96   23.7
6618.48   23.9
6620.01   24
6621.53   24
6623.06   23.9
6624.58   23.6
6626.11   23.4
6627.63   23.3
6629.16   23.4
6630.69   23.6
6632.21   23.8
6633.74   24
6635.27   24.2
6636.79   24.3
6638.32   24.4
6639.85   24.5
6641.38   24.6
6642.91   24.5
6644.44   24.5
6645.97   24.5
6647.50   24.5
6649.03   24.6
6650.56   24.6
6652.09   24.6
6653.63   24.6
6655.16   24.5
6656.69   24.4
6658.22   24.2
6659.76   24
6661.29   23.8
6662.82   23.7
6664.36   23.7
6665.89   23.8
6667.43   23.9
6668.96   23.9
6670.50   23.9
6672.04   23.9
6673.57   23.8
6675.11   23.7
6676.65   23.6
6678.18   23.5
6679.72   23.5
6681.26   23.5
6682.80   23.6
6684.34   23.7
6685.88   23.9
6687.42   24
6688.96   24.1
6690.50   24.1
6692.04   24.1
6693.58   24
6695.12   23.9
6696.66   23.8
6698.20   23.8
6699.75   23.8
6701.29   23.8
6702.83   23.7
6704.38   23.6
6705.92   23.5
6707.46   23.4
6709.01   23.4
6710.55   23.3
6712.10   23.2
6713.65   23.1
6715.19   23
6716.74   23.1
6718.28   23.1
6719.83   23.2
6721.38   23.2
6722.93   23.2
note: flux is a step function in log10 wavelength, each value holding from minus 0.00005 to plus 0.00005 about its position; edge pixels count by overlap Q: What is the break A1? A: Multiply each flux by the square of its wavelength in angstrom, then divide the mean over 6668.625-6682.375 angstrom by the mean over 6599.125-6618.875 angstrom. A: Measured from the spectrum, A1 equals 1.0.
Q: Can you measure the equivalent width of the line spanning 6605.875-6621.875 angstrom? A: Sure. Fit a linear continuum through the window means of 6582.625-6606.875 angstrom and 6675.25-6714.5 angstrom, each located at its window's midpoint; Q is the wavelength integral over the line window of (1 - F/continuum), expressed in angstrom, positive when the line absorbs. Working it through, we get 0.2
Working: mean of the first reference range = 23.6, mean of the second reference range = 23.7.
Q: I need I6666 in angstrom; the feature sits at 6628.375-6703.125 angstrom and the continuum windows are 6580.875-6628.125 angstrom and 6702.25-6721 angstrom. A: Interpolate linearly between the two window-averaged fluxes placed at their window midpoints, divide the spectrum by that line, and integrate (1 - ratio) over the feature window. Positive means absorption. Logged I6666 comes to -2.0 angstrom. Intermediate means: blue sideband 23.5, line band 24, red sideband 23.3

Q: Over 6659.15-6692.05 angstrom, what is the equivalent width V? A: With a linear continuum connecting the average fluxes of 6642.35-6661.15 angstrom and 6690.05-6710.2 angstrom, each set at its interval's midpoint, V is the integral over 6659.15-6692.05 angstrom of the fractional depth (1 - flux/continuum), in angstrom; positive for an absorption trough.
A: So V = 0.4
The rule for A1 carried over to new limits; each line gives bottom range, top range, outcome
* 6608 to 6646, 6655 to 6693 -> 1.02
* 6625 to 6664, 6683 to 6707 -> 1.00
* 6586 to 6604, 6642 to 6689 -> 1.04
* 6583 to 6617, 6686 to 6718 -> 1.04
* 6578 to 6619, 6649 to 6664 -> 1.05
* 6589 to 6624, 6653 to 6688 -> 1.03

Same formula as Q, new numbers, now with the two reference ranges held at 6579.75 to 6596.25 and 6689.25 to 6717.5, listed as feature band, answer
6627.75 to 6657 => -0.8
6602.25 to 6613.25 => 0.3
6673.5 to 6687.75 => 0.0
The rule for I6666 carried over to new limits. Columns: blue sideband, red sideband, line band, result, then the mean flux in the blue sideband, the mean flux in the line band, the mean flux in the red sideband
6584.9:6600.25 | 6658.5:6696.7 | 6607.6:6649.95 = -0.3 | 23.6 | 23.9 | 23.8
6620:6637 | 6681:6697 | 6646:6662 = -0.4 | 23.8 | 24.4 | 23.9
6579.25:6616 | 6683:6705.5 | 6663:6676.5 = 0.0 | 23.5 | 23.8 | 23.9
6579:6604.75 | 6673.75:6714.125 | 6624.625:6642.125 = -0.2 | 23.7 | 23.9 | 23.7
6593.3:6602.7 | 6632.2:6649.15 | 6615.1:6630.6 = 0.3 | 23.8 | 23.7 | 24.4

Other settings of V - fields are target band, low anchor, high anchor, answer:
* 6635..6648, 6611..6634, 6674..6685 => -0.5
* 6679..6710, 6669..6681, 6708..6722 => -0.4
